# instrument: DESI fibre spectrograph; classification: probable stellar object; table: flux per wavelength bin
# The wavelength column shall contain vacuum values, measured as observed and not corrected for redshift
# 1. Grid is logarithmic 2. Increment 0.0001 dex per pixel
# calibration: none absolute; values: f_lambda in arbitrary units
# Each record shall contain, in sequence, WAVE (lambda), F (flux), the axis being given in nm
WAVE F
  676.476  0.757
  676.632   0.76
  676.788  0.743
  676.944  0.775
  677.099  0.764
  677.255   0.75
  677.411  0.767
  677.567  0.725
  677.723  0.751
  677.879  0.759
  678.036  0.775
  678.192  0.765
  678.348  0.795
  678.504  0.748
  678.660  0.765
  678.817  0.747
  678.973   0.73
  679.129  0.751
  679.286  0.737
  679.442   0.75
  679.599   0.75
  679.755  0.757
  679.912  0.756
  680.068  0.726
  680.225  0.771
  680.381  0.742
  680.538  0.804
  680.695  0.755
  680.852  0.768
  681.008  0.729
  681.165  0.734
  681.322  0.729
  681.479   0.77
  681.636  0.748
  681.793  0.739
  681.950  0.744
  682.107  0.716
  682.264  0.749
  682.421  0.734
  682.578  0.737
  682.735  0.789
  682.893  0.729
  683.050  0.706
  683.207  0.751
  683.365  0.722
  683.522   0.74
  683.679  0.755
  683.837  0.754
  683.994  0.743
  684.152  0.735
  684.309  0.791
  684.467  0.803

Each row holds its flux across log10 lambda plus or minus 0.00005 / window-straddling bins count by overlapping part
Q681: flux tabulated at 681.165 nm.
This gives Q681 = 0.734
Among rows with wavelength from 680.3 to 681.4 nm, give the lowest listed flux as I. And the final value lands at 0.729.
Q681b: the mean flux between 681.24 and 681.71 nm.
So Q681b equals 0.748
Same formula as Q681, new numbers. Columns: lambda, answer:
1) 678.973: 0.73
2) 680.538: 0.804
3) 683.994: 0.743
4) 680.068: 0.726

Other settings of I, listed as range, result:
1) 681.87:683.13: 0.706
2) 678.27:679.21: 0.73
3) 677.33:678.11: 0.725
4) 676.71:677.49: 0.743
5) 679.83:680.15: 0.726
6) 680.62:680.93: 0.755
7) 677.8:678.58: 0.748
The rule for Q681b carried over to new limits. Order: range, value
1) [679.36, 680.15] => 0.748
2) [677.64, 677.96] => 0.753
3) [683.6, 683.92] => 0.755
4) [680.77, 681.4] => 0.74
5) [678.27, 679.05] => 0.757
